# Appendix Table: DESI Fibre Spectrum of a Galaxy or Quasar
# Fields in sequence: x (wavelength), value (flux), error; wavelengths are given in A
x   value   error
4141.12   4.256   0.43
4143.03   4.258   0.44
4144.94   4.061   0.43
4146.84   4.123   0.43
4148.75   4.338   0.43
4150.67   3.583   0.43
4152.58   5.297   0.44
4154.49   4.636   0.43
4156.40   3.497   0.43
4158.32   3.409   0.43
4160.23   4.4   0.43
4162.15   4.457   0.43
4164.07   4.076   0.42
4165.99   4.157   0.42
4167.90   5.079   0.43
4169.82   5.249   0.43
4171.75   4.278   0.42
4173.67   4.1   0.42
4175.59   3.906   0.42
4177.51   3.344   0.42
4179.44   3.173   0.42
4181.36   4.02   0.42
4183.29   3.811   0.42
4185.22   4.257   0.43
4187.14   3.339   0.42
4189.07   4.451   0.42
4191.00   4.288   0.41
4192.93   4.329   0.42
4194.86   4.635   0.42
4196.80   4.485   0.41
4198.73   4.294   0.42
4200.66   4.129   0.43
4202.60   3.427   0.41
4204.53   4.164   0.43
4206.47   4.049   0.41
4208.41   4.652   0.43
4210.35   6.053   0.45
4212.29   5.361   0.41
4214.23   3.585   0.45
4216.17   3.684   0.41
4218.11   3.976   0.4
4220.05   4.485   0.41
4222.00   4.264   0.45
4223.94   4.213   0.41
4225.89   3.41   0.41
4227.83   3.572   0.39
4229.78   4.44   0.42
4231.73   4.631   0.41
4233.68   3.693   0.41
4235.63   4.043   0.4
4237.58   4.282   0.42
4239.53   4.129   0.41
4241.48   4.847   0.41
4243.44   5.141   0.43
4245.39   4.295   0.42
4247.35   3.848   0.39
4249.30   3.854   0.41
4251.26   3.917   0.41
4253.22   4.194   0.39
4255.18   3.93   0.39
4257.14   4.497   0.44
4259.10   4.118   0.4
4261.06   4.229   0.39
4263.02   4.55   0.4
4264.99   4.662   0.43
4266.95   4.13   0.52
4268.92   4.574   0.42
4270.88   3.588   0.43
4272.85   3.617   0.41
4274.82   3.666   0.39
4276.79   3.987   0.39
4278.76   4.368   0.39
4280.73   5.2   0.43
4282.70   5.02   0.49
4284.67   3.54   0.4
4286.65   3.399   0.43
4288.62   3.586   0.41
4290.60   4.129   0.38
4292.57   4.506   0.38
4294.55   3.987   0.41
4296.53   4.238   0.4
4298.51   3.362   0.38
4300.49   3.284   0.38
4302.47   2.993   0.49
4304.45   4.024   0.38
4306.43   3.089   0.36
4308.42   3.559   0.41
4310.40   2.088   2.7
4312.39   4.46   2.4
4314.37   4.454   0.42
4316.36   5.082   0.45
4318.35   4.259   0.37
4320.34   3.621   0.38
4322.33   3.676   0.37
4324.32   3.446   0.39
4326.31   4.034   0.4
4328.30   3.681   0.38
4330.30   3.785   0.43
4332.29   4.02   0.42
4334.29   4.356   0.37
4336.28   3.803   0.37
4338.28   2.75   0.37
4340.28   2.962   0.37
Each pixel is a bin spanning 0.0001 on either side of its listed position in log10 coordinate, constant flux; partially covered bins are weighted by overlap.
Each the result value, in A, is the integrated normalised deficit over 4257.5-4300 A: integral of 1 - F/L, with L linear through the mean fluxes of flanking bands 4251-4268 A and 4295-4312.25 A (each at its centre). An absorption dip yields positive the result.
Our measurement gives -2.5 A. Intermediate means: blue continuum 4.26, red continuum 3.4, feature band 4.11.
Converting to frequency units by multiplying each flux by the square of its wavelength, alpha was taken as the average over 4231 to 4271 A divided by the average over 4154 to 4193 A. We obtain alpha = 1.1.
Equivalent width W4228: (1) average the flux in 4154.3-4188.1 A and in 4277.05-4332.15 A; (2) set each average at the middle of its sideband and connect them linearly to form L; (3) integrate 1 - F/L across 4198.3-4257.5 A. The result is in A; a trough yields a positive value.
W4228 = -3.6 A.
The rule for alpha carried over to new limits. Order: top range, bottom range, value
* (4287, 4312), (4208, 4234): 0.87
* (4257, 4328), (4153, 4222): 0.99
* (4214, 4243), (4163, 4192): 1.03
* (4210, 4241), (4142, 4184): 1.05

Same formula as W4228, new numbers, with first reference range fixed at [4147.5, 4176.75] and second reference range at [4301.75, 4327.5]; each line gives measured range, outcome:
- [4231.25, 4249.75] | -1.20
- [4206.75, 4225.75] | -1.43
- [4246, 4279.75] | -1.40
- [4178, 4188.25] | 1.22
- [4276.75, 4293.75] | -1.49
